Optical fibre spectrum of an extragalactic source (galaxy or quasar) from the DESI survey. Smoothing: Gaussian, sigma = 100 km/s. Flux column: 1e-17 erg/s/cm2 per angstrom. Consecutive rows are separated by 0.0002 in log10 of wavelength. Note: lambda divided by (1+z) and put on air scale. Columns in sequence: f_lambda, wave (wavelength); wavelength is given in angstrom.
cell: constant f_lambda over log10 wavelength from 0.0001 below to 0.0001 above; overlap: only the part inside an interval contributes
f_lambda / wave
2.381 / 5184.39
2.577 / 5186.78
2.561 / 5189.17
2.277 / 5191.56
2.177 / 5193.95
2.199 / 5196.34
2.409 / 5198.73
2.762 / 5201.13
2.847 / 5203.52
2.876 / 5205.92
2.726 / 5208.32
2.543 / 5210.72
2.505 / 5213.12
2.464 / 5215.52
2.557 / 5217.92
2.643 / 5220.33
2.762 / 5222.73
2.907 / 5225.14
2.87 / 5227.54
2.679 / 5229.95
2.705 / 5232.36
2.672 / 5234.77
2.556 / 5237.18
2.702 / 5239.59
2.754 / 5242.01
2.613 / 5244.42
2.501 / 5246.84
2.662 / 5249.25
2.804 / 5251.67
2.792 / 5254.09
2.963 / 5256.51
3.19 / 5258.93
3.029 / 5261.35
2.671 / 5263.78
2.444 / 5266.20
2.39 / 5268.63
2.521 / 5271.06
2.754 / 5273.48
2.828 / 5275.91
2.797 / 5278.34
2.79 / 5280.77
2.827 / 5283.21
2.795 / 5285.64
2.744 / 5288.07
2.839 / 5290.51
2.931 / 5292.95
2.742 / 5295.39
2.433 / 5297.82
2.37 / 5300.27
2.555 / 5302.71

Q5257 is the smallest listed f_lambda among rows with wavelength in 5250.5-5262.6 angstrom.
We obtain 2.792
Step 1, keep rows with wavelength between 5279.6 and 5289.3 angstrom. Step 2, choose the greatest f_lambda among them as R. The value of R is 2.827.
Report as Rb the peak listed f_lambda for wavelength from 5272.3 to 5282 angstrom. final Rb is 2.828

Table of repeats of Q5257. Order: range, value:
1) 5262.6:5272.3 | 2.39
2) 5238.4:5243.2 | 2.702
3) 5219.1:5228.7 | 2.643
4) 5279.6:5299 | 2.433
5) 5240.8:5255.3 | 2.501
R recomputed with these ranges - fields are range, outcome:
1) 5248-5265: 3.19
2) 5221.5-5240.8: 2.907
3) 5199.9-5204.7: 2.847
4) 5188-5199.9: 2.561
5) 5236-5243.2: 2.754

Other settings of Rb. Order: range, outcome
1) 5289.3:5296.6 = 2.931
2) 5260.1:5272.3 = 3.029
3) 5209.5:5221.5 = 2.643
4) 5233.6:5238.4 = 2.672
